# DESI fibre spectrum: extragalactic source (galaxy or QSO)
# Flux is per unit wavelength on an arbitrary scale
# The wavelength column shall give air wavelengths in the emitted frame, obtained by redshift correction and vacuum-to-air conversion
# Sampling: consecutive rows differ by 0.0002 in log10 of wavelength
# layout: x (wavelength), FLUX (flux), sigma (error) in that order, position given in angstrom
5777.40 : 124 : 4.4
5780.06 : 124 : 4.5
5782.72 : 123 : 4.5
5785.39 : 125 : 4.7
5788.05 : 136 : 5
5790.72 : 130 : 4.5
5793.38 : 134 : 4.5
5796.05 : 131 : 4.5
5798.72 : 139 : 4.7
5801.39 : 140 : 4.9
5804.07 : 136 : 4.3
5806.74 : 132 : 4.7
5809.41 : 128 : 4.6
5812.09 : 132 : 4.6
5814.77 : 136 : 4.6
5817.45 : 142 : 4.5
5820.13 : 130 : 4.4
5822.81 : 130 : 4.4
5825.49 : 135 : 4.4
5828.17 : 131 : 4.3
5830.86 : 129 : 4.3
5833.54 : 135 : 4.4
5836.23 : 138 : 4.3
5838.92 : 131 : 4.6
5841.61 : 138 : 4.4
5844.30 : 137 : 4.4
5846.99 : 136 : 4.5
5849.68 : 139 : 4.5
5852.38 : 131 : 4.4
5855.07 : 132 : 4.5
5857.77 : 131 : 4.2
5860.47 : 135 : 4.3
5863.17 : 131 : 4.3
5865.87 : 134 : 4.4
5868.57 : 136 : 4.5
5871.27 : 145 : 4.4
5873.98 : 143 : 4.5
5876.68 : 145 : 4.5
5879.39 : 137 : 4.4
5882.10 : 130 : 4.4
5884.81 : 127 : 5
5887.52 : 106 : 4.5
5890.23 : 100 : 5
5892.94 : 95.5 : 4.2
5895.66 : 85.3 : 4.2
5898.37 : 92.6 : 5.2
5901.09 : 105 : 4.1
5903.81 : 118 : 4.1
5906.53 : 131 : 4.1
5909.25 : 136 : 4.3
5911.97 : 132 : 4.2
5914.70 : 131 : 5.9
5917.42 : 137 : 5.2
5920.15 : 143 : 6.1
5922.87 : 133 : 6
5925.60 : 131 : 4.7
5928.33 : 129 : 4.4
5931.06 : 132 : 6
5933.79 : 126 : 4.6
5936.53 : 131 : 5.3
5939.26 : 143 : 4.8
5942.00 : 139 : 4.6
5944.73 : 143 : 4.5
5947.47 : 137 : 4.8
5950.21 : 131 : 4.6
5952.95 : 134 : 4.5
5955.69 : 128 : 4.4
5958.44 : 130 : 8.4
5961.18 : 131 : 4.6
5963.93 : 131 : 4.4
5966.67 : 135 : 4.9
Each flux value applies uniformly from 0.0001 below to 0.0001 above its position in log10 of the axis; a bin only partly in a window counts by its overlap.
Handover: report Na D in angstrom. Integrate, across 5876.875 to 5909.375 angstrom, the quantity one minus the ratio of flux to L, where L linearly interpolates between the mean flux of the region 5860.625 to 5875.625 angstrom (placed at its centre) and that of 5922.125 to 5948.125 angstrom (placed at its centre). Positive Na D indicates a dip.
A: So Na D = 5.39 angstrom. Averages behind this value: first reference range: 138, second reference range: 134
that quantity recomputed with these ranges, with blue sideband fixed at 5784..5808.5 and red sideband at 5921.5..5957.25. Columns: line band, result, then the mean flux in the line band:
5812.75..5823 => -0.1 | 135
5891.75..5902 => 3.0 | 94.1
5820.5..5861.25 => -0.1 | 134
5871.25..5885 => -0.5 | 138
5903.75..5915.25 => 0.2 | 131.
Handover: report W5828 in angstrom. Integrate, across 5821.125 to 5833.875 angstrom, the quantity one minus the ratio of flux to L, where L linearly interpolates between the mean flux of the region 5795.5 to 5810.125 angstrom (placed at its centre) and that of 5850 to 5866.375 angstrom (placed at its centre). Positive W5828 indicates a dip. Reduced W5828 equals 0.20 angstrom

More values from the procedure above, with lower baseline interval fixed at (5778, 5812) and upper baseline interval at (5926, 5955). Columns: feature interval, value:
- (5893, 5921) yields 3.0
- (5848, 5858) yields -0.1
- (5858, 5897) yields 2.3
